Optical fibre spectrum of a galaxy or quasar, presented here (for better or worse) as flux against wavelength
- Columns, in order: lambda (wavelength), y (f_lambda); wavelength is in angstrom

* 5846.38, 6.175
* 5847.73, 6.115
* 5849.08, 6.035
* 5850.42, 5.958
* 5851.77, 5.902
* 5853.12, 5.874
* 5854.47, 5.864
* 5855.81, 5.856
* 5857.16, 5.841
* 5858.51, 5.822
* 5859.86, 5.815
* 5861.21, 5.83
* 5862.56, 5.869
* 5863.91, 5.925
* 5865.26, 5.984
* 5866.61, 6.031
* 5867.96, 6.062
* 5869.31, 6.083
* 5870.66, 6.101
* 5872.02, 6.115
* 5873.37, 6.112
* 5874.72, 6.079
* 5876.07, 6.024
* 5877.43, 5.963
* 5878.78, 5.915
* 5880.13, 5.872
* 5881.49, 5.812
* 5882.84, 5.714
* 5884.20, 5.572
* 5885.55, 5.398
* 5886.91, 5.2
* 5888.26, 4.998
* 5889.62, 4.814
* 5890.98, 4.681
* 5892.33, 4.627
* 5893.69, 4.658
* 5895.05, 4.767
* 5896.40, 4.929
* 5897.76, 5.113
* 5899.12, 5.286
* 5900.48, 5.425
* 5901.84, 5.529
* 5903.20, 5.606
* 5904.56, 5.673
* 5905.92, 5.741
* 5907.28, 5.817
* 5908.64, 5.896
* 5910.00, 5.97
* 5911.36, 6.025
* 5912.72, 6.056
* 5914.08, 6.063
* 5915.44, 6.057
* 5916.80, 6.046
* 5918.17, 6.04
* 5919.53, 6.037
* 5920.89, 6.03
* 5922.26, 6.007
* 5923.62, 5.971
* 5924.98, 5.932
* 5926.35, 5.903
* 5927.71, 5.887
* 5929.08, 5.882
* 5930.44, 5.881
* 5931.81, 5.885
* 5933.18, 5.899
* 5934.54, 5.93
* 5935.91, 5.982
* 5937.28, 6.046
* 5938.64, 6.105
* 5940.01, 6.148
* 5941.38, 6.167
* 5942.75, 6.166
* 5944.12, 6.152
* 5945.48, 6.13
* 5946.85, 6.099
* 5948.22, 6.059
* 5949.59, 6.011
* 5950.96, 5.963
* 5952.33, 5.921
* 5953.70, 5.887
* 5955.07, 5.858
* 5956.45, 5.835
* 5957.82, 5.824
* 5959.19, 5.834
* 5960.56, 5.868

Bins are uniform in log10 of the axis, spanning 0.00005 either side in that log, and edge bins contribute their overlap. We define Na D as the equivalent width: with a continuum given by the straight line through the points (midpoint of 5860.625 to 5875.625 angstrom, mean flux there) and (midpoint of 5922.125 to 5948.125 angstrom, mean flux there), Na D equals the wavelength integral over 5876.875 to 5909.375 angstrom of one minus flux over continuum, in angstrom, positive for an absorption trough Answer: 3.5 angstrom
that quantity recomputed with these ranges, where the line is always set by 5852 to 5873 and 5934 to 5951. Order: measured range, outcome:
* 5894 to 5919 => 1.5 angstrom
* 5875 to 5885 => 0.2 angstrom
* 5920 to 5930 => 0.2 angstrom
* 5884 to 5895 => 1.9 angstrom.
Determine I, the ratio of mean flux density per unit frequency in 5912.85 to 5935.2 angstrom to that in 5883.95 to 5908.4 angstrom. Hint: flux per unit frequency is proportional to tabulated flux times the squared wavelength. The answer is 1.2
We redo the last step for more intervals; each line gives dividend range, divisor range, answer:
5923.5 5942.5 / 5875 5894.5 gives 1.13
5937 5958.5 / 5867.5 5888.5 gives 1.06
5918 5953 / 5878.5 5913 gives 1.13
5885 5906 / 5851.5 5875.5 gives 0.87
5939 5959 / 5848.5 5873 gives 1.04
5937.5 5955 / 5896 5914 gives 1.09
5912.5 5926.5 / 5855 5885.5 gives 1.03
